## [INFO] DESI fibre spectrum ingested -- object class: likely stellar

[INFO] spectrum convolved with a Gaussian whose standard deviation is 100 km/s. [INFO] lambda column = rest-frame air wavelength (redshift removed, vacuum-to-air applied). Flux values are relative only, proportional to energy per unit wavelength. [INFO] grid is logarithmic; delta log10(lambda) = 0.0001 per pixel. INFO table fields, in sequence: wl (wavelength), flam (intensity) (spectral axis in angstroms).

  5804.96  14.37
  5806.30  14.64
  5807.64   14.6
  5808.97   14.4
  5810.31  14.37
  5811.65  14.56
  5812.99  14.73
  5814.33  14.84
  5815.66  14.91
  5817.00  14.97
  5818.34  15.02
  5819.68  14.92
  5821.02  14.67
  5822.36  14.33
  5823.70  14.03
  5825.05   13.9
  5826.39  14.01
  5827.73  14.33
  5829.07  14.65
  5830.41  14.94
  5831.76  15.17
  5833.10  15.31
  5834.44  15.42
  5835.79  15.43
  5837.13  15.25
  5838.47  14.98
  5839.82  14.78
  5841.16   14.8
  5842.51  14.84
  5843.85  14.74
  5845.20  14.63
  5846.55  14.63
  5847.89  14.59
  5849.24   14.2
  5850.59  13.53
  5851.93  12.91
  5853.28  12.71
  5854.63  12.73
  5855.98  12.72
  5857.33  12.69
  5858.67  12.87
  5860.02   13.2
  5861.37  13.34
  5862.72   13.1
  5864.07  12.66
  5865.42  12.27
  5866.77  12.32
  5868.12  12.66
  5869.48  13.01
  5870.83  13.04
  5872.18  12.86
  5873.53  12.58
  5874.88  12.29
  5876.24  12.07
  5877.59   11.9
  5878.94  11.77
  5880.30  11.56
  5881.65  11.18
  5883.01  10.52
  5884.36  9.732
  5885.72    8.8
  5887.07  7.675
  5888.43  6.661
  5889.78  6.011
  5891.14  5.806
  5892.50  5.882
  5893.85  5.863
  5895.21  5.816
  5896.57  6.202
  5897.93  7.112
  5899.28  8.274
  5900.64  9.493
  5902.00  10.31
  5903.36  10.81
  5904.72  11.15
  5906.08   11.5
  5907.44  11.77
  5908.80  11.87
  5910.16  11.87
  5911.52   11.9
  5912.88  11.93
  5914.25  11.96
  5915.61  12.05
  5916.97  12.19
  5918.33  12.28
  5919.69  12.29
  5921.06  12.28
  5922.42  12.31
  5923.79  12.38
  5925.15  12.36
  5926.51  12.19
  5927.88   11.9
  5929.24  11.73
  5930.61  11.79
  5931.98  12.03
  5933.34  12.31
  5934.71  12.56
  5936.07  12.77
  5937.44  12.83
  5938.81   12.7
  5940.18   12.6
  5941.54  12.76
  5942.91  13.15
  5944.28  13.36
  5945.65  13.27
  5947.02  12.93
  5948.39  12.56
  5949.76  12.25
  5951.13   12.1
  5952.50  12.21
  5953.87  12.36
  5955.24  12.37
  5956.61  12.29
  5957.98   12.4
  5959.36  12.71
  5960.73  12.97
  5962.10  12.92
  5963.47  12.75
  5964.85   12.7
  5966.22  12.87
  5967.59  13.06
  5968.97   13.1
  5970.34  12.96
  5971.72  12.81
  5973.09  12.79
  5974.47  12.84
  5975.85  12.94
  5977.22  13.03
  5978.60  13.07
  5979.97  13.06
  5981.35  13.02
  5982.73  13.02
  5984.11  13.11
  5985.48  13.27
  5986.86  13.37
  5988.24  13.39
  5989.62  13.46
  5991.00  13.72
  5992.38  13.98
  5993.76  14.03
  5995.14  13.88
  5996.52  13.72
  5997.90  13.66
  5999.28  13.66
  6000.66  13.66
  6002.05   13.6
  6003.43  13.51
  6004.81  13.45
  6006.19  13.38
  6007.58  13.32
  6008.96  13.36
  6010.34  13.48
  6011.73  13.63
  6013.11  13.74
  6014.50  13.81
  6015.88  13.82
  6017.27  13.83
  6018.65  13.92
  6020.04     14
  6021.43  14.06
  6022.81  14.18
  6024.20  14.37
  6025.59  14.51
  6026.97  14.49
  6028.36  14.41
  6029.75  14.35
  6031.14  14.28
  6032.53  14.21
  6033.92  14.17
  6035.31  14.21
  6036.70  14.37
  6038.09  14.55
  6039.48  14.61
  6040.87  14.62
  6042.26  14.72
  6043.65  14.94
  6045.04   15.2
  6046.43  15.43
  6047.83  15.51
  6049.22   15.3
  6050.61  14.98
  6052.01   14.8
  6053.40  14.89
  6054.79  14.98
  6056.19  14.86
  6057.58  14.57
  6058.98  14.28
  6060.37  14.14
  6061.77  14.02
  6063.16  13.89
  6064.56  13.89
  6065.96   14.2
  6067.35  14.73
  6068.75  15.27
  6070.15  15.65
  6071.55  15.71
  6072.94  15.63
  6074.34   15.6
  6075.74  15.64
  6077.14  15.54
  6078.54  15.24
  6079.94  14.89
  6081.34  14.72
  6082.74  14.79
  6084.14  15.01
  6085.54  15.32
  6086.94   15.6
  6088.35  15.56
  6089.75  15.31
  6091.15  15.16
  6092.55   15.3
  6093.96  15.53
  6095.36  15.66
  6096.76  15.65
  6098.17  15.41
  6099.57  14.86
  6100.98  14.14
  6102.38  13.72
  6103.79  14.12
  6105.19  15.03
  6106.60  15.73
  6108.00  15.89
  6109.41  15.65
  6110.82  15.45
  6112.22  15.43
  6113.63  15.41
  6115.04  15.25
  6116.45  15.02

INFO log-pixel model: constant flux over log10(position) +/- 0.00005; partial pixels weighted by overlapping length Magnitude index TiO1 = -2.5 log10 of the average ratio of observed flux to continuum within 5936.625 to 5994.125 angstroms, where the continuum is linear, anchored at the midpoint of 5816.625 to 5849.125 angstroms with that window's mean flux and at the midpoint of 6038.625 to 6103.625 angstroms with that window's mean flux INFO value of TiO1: 0.153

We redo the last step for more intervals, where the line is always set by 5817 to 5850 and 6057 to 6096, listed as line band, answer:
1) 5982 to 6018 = 0.10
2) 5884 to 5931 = 0.42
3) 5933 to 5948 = 0.16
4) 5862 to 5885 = 0.22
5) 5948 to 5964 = 0.19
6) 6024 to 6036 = 0.05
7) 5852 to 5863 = 0.15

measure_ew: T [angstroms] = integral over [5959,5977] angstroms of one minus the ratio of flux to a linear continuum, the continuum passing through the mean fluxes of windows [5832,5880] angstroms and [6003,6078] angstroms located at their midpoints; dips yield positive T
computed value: 1.5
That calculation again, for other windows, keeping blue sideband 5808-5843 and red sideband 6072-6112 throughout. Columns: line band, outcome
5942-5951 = 1.3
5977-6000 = 2.4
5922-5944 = 3.7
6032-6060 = 0.7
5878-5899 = 9.6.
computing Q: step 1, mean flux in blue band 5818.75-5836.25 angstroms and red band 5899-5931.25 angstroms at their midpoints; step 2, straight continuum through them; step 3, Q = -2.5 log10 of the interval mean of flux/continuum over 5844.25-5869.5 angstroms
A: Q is 0.037 mag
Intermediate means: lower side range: 14.7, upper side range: 11.6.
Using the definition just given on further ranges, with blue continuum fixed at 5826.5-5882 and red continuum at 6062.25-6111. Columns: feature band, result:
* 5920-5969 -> 0.13 mag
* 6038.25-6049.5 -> -0.01 mag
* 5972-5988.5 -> 0.11 mag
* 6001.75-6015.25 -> 0.08 mag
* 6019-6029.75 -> 0.03 mag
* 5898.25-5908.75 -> 0.31 mag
